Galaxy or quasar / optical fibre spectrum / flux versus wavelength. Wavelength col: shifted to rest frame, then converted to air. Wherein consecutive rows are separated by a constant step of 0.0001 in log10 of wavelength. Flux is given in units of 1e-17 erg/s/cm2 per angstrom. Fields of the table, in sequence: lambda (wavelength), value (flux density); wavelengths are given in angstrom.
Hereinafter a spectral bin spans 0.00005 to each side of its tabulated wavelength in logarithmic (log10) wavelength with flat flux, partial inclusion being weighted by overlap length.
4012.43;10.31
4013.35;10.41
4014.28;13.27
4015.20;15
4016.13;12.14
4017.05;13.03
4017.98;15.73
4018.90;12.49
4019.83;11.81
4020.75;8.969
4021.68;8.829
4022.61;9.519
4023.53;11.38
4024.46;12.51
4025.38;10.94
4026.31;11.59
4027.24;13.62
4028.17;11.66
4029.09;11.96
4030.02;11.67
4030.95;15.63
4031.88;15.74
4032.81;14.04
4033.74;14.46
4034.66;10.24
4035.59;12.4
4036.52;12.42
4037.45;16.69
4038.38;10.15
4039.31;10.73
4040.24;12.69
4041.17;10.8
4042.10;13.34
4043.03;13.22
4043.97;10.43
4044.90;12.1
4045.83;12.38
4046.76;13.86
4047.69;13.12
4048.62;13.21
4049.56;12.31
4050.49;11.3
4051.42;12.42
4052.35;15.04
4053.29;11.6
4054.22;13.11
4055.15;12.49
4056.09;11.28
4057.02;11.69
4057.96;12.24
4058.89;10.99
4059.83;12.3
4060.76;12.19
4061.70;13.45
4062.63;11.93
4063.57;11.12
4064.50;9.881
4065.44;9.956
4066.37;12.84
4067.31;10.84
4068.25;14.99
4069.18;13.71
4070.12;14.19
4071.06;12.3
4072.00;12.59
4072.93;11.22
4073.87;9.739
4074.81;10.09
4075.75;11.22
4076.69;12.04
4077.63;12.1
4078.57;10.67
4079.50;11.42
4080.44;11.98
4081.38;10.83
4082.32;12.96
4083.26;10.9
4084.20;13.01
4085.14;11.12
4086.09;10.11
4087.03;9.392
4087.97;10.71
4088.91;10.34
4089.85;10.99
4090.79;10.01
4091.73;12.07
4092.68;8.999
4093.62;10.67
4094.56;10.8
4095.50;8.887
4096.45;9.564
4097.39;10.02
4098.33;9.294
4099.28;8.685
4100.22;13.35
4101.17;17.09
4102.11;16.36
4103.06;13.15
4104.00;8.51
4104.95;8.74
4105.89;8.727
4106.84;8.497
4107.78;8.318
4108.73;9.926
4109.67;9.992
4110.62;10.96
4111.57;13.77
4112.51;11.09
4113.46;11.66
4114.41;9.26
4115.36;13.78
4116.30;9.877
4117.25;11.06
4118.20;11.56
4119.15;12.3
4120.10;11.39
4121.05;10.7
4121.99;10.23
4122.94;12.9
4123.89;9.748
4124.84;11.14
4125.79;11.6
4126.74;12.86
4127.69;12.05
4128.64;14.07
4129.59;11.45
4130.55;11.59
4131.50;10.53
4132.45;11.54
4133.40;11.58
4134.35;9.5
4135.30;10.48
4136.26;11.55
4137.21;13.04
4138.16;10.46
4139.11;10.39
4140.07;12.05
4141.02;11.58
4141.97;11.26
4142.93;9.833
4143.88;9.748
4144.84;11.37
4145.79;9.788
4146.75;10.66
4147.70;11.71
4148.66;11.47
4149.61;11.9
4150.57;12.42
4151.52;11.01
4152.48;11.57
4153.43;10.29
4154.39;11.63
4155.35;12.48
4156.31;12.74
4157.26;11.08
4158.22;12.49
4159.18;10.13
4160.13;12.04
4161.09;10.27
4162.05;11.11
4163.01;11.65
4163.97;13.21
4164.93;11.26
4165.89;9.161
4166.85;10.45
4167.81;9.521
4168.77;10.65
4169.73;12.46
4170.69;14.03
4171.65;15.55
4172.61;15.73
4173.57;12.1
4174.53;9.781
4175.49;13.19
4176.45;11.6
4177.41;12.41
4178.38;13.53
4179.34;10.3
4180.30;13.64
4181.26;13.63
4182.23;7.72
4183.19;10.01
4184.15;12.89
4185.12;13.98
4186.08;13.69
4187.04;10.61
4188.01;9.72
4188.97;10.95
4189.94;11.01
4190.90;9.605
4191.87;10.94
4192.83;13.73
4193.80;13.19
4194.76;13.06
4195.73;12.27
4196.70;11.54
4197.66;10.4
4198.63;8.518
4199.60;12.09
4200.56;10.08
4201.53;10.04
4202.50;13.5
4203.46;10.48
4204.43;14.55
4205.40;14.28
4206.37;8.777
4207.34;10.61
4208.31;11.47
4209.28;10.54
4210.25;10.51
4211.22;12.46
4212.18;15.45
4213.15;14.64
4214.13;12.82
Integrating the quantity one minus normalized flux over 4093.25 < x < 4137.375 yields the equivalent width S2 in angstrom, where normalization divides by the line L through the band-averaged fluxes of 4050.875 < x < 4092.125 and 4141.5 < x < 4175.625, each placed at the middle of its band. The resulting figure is 1.9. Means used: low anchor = 11.7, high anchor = 11.5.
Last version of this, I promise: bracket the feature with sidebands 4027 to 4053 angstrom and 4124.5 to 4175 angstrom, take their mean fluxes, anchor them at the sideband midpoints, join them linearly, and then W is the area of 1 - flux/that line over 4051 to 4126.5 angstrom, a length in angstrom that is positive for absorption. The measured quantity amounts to 5.2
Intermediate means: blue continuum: 12.8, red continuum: 11.5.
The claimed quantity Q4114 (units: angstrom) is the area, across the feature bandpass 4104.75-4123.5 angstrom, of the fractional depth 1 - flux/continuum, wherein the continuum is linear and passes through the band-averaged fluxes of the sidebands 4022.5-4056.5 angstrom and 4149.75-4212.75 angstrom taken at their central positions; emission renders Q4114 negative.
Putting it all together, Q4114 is 2.1 angstrom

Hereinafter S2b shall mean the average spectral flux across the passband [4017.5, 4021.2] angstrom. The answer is 12.3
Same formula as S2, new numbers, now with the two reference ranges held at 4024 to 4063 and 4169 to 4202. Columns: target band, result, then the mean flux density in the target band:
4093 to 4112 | 2.3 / 10.7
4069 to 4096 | 2.6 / 11.2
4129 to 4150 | 1.7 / 11.1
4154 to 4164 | 0.3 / 11.6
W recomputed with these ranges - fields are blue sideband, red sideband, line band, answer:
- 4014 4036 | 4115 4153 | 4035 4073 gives -0.59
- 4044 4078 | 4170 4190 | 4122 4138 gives 0.85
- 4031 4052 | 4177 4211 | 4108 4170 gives 3.67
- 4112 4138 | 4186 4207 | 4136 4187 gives -0.98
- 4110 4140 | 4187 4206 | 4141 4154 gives 0.49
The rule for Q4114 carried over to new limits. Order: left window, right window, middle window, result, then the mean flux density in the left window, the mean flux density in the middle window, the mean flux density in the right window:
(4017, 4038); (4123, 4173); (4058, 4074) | 0.12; 12.5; 12.1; 11.5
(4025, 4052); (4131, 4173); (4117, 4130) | 0.07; 12.6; 11.7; 11.4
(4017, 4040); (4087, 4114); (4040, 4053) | -0.71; 12.3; 12.6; 10.7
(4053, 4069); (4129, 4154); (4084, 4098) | 1.53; 12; 10.4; 11.1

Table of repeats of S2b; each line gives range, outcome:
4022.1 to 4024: 10.4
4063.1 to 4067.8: 10.9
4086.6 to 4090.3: 10.4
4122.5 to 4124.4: 11.3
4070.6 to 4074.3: 11.5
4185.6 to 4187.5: 12.2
